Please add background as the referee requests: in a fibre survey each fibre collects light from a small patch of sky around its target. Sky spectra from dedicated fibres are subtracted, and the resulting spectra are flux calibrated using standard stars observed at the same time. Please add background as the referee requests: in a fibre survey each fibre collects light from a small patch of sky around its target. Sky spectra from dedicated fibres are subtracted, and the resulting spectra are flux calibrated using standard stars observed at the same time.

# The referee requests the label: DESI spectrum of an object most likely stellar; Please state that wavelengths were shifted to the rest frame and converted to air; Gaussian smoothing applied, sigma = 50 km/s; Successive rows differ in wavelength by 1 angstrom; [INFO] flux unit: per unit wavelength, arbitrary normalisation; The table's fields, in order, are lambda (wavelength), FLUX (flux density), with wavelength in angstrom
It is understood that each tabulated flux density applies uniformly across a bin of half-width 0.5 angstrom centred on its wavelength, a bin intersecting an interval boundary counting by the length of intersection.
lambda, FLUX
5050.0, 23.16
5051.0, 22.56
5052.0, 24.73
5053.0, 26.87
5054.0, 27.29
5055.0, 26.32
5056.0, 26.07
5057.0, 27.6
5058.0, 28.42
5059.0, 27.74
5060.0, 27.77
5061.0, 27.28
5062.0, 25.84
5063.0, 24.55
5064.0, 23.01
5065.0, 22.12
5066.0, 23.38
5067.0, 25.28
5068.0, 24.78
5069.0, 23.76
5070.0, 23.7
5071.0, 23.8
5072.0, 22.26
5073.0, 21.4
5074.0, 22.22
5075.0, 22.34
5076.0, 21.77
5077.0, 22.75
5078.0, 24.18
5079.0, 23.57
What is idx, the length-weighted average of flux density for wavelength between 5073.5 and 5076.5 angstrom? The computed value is 22.1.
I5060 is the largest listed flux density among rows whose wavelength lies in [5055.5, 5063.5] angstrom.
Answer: 28.42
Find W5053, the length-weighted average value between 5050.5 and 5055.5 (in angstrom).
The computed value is 25.6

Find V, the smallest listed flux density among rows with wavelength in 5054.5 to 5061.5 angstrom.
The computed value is 26.07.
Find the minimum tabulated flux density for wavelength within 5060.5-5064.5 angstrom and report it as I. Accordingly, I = 23.01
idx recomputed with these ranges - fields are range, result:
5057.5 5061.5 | 27.8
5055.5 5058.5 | 27.4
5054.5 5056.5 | 26.2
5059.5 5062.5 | 27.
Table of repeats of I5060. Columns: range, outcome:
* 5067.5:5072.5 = 24.78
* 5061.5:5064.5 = 25.84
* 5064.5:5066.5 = 23.38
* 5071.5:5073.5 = 22.26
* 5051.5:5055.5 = 27.29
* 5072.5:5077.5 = 22.75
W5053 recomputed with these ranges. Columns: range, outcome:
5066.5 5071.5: 24.3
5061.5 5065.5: 23.9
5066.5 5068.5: 25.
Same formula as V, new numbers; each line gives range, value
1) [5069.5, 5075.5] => 21.4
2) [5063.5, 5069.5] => 22.12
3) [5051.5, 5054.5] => 24.73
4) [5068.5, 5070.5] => 23.7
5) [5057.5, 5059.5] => 27.74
